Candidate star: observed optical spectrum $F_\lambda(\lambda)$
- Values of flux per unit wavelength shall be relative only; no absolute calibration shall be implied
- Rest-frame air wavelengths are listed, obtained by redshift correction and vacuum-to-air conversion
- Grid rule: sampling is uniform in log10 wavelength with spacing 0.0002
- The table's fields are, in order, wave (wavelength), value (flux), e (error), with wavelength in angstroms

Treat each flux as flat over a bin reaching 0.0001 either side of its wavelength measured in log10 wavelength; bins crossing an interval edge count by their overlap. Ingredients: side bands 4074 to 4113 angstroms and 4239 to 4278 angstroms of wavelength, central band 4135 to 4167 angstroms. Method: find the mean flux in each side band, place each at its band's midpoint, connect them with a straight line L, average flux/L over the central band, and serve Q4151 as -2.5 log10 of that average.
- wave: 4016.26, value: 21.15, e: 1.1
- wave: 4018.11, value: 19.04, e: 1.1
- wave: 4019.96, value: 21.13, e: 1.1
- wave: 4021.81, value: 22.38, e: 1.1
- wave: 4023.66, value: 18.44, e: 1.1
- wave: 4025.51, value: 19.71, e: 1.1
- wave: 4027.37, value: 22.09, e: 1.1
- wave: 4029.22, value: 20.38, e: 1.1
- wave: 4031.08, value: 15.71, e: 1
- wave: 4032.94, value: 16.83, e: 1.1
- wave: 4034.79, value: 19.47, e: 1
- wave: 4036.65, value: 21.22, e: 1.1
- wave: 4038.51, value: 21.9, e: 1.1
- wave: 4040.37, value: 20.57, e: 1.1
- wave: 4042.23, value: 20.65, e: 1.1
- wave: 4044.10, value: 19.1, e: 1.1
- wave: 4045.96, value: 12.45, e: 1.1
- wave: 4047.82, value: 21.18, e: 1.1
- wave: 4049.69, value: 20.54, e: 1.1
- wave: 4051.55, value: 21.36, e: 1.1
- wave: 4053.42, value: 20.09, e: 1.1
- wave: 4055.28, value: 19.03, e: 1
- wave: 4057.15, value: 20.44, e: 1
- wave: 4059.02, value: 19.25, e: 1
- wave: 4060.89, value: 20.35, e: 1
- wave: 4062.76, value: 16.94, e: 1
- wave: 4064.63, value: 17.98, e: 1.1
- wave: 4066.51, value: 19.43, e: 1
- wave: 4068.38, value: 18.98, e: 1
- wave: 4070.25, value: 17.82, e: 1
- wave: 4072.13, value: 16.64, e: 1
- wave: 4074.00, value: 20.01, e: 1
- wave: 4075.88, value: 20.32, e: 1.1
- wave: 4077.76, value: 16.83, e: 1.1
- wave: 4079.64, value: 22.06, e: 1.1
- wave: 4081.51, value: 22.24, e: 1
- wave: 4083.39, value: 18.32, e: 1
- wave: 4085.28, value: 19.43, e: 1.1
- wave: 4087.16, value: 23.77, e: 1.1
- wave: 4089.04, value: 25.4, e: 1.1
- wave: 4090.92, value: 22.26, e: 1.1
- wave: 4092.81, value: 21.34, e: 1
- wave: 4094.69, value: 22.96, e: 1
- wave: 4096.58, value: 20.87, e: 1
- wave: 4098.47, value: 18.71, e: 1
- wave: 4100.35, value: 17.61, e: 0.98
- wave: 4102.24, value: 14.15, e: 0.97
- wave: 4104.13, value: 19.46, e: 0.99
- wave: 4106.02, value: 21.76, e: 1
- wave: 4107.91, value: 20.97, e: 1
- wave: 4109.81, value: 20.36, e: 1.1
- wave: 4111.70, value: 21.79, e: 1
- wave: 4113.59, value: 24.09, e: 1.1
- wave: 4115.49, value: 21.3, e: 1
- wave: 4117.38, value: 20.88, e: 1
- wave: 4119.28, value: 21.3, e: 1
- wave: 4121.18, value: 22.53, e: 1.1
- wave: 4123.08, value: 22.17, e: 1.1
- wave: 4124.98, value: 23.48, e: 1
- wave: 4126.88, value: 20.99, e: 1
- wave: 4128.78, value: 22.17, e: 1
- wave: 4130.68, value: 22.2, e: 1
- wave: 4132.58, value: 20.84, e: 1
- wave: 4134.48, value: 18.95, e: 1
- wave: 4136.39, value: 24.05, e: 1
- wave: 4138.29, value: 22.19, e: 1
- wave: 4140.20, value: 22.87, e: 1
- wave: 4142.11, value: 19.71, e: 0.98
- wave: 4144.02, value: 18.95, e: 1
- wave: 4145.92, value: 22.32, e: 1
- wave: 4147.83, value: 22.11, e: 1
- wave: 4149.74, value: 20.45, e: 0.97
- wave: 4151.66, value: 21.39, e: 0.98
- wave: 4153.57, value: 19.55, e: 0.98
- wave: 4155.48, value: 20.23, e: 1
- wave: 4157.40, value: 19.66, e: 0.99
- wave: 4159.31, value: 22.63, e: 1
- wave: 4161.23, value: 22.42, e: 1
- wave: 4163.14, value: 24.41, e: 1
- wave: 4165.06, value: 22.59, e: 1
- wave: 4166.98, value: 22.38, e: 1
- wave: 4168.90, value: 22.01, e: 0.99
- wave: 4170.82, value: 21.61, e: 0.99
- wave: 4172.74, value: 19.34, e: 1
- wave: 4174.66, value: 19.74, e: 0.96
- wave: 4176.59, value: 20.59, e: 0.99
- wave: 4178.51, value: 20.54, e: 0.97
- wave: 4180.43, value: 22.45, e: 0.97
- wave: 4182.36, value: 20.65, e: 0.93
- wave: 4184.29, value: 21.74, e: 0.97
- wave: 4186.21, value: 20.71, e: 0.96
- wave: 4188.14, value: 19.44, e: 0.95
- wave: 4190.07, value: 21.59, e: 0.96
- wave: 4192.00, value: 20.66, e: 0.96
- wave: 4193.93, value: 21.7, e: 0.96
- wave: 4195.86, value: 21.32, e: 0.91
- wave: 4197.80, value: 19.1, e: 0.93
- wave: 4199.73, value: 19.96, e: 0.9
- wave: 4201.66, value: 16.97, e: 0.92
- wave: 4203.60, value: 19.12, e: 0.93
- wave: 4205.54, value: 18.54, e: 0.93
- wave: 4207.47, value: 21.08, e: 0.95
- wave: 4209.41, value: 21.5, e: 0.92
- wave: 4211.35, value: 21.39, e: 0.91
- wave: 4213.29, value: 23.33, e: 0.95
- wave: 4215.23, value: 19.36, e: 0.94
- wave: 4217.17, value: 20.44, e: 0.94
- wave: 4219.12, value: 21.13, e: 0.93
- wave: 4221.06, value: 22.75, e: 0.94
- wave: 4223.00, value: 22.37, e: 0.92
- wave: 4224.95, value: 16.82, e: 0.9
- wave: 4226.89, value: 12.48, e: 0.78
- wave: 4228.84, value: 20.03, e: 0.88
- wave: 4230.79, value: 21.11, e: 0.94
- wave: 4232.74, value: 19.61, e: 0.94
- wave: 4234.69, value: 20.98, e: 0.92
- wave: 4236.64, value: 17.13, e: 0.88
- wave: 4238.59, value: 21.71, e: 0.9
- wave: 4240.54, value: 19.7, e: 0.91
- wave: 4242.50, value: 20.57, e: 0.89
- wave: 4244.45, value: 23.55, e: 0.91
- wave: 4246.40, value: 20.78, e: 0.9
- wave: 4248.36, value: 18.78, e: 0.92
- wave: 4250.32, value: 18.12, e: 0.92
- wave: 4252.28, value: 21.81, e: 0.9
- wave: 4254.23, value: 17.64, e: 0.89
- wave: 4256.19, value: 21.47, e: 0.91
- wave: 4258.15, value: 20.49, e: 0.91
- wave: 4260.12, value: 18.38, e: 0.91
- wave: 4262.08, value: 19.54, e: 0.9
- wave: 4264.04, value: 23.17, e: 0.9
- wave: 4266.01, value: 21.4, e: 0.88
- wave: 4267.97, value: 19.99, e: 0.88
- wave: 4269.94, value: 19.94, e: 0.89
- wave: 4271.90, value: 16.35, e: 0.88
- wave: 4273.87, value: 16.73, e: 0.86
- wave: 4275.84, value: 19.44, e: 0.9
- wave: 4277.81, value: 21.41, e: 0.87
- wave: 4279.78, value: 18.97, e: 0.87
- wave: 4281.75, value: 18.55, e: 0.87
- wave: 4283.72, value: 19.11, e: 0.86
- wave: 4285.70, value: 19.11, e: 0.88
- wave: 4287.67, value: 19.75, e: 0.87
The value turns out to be -0.06 mag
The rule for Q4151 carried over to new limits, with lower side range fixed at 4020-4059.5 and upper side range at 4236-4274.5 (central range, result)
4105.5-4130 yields -0.11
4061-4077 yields 0.06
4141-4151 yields -0.05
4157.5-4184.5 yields -0.09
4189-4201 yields -0.04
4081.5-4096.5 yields -0.11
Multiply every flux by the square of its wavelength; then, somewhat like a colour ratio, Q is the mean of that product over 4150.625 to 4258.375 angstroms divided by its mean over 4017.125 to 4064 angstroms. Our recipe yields 1.13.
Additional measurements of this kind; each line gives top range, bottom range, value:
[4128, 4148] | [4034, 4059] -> 1.13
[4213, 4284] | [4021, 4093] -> 1.10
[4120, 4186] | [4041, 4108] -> 1.13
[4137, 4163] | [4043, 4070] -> 1.17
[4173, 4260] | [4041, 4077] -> 1.14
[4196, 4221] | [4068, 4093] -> 1.06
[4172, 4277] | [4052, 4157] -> 1.03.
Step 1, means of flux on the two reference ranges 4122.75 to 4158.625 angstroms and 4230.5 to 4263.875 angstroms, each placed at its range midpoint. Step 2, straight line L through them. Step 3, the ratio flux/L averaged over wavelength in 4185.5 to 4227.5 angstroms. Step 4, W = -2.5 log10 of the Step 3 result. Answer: 0.02 mag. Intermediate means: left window 21.3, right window 20.1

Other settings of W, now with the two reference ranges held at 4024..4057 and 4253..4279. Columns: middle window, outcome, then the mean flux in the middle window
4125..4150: -0.10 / 21.5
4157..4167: -0.15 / 22.5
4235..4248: -0.04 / 20.5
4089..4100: -0.10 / 21.4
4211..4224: -0.10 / 21.5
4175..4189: -0.06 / 20.8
